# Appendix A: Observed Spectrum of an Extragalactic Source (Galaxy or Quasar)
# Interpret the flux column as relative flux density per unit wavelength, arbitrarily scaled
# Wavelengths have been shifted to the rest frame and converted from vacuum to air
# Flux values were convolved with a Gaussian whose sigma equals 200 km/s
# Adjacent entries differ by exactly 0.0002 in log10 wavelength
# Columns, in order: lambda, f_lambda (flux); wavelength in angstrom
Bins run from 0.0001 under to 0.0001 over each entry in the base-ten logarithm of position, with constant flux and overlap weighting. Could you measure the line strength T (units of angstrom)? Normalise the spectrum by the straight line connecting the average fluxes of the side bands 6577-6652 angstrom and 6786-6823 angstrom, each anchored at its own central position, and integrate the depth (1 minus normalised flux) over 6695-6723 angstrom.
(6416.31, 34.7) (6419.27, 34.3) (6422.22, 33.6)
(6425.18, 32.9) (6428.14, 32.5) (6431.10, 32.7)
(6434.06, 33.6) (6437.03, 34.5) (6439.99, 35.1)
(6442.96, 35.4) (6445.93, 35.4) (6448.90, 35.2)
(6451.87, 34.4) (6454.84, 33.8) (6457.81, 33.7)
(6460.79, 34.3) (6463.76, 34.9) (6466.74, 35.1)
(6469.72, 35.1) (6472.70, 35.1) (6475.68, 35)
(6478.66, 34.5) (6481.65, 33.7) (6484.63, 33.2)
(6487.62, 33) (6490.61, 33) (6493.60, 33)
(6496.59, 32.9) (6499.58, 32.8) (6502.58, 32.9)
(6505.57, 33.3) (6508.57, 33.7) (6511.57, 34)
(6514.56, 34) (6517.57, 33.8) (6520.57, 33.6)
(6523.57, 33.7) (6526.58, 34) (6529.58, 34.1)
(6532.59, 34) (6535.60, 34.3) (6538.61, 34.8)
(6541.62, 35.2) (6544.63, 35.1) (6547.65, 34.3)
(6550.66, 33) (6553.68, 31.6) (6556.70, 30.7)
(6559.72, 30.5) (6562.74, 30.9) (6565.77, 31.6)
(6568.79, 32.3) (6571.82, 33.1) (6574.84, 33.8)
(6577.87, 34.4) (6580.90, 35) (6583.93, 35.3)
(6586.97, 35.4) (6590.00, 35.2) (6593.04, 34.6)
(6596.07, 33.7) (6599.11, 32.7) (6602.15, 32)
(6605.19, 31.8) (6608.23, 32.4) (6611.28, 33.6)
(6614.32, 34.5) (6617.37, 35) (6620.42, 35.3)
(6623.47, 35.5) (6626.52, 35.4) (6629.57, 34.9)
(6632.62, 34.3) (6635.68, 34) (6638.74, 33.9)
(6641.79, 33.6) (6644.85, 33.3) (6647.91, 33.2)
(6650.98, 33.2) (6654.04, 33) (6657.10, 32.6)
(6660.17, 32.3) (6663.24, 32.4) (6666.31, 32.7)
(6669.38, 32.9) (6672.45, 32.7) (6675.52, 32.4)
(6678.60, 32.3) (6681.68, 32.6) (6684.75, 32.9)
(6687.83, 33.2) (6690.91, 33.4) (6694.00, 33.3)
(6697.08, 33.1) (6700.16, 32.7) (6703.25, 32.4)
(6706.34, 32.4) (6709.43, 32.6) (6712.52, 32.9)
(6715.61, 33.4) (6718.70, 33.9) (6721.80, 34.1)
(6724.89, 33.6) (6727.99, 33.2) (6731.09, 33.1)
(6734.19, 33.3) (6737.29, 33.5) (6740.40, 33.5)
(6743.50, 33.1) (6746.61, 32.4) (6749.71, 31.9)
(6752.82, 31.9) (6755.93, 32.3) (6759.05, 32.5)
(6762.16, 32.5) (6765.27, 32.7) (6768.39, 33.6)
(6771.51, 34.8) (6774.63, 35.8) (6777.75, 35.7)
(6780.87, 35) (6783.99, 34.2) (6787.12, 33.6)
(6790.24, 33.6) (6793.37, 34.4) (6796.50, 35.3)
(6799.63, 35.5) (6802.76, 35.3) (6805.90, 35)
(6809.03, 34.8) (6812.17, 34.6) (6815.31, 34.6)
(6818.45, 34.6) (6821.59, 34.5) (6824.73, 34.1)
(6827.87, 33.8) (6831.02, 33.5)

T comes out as 1.1 angstrom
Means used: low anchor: 34.1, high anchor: 34.7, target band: 33.1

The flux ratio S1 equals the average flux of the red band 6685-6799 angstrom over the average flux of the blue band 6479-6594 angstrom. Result 1.0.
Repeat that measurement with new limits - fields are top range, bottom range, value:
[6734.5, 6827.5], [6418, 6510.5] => 1.00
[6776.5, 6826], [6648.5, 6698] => 1.06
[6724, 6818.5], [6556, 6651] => 1.01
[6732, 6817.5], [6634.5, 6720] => 1.03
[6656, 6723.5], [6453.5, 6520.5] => 0.97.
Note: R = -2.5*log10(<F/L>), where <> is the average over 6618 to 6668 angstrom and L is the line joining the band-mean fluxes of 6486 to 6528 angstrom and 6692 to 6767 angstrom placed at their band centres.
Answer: -0.02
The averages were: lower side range 33.4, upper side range 32.9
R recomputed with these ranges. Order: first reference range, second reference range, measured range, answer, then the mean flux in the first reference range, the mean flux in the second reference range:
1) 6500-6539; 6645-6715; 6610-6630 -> -0.06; 33.8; 32.8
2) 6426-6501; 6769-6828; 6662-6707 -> 0.06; 34.1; 34.7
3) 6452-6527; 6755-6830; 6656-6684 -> 0.05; 33.9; 34.3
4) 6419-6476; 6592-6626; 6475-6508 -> 0.03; 34.3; 33.8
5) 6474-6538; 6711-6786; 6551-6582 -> 0.04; 33.7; 33.5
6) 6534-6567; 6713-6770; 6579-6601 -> -0.05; 32.9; 33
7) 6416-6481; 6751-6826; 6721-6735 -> 0.03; 34.3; 34.2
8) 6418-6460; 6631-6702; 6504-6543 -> -0.01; 34.1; 33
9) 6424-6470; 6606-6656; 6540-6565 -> 0.05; 34.3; 34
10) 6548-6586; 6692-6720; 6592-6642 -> -0.04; 32.8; 33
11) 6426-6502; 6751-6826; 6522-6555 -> 0.00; 34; 34.2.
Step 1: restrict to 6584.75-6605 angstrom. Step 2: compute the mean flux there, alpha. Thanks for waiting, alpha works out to 33.8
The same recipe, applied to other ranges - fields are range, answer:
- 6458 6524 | 33.8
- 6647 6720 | 32.8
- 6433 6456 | 34.7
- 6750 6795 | 33.7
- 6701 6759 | 33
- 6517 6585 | 33.4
